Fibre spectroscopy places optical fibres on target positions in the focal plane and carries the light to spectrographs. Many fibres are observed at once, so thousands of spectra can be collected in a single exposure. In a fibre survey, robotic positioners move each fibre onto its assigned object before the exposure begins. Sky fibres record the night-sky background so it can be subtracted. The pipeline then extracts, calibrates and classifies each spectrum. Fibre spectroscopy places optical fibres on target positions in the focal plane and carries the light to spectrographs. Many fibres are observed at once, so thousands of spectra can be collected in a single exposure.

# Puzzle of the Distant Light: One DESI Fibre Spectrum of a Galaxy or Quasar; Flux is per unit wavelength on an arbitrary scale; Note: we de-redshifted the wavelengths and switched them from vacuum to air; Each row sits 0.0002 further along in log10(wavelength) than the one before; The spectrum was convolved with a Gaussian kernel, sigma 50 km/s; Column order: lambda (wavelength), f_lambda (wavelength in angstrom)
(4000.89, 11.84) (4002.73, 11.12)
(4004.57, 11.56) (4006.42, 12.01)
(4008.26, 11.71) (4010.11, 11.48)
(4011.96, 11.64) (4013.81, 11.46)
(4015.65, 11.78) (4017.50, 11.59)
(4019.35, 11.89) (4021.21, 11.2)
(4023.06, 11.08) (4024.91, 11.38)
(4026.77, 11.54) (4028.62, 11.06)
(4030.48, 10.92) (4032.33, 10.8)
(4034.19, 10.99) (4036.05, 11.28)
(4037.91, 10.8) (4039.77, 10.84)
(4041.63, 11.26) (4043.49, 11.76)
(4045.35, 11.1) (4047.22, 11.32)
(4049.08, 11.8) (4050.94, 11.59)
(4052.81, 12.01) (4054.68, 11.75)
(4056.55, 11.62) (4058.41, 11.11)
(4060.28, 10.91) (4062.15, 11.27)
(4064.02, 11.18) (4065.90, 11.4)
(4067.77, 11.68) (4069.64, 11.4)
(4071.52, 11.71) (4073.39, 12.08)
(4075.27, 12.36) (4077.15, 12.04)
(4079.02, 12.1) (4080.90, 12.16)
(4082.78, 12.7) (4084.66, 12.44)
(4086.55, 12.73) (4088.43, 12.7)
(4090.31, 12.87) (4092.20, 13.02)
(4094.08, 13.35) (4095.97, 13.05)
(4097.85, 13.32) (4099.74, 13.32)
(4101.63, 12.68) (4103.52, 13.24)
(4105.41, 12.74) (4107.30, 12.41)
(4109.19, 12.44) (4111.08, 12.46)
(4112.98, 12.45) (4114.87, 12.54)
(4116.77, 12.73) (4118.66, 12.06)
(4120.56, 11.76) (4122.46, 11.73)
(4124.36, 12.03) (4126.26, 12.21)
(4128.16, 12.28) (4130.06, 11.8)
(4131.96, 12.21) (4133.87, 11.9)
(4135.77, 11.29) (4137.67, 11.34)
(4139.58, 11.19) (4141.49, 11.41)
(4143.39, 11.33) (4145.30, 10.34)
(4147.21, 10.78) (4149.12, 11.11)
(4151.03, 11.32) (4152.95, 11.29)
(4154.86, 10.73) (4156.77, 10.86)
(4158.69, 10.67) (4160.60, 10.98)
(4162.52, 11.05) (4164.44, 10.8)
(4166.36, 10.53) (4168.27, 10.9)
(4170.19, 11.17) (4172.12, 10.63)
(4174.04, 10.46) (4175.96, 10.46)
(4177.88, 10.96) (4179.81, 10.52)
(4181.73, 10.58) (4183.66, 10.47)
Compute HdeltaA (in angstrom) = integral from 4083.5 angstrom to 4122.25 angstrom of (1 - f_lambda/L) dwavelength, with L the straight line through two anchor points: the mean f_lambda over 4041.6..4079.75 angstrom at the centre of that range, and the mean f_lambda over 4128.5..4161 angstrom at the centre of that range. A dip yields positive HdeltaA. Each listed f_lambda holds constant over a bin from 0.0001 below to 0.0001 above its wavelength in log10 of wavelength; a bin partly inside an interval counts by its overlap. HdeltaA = -4.3 angstrom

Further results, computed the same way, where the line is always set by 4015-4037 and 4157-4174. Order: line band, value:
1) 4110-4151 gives -3.05 angstrom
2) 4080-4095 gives -2.26 angstrom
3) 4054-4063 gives -0.12 angstrom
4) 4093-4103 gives -1.91 angstrom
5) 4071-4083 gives -1.12 angstrom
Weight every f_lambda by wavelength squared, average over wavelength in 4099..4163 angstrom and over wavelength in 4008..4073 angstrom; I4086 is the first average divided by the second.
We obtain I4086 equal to 1.08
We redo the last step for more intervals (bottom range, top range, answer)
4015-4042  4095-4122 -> 1.17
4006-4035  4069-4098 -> 1.13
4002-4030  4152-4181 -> 1.01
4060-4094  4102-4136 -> 1.03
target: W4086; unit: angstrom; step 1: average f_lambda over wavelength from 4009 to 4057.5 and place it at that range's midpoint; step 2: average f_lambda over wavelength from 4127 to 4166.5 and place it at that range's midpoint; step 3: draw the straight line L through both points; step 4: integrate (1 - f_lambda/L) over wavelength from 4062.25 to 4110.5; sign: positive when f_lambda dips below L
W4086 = -4.8 angstrom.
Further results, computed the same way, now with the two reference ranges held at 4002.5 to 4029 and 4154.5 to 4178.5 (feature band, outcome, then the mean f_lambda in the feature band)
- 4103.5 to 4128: -2.9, 12.3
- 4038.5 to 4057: -0.2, 11.5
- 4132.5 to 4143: -0.5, 11.5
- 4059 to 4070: 0.0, 11.3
